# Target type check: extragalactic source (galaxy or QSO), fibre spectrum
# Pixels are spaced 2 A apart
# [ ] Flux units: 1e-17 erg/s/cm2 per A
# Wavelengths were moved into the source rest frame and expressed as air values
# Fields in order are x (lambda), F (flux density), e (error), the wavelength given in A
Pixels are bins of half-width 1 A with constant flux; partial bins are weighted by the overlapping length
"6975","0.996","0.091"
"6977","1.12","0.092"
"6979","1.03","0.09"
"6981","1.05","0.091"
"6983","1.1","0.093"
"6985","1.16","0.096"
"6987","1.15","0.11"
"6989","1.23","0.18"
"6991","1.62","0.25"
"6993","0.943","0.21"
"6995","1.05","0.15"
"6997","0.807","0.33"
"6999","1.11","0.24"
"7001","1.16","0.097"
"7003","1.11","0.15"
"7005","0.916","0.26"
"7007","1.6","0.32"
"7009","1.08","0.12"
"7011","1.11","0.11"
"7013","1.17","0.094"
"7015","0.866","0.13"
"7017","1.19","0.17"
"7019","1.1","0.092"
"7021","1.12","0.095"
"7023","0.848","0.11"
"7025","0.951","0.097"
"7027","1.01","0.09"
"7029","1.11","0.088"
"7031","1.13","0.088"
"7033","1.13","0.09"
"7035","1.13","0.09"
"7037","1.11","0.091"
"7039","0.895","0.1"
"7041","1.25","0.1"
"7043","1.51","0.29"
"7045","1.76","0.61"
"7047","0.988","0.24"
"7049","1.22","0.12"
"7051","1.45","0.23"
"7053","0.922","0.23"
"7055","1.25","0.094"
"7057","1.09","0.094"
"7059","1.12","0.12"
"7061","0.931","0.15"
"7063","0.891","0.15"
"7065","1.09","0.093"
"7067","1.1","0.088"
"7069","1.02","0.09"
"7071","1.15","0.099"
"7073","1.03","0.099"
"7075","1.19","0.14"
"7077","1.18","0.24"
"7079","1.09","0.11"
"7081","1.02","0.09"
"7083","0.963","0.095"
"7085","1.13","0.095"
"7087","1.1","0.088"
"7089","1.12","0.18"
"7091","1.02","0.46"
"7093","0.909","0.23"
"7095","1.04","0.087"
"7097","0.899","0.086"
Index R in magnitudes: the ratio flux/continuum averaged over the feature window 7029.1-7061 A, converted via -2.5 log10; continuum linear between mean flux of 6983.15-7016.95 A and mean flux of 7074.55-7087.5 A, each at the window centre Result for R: -0.073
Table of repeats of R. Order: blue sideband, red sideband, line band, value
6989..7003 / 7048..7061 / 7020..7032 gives 0.11 mag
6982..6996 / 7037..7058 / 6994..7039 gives 0.12 mag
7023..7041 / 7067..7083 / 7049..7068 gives -0.02 mag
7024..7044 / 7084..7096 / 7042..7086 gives -0.05 mag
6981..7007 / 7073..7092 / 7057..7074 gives 0.05 mag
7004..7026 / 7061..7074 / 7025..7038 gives -0.02 mag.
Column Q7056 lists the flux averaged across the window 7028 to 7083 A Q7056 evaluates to 1.14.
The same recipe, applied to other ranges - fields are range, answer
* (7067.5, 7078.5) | 1.11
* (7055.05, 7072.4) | 1.06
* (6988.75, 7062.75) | 1.13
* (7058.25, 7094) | 1.06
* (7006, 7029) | 1.1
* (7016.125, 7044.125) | 1.11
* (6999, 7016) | 1.13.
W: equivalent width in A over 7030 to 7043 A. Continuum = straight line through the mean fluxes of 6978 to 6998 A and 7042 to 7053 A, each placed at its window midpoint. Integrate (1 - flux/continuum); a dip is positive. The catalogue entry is 1.6 A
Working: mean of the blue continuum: 1.11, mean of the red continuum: 1.34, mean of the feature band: 1.14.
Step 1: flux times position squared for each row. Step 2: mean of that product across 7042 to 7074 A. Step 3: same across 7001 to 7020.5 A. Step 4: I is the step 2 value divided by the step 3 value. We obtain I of 1.04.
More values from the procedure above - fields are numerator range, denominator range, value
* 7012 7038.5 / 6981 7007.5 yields 0.94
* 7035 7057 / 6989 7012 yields 1.09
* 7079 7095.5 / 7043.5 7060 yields 0.85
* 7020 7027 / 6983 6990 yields 0.85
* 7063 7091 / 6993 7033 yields 1.03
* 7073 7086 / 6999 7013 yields 0.96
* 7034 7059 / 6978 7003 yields 1.10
